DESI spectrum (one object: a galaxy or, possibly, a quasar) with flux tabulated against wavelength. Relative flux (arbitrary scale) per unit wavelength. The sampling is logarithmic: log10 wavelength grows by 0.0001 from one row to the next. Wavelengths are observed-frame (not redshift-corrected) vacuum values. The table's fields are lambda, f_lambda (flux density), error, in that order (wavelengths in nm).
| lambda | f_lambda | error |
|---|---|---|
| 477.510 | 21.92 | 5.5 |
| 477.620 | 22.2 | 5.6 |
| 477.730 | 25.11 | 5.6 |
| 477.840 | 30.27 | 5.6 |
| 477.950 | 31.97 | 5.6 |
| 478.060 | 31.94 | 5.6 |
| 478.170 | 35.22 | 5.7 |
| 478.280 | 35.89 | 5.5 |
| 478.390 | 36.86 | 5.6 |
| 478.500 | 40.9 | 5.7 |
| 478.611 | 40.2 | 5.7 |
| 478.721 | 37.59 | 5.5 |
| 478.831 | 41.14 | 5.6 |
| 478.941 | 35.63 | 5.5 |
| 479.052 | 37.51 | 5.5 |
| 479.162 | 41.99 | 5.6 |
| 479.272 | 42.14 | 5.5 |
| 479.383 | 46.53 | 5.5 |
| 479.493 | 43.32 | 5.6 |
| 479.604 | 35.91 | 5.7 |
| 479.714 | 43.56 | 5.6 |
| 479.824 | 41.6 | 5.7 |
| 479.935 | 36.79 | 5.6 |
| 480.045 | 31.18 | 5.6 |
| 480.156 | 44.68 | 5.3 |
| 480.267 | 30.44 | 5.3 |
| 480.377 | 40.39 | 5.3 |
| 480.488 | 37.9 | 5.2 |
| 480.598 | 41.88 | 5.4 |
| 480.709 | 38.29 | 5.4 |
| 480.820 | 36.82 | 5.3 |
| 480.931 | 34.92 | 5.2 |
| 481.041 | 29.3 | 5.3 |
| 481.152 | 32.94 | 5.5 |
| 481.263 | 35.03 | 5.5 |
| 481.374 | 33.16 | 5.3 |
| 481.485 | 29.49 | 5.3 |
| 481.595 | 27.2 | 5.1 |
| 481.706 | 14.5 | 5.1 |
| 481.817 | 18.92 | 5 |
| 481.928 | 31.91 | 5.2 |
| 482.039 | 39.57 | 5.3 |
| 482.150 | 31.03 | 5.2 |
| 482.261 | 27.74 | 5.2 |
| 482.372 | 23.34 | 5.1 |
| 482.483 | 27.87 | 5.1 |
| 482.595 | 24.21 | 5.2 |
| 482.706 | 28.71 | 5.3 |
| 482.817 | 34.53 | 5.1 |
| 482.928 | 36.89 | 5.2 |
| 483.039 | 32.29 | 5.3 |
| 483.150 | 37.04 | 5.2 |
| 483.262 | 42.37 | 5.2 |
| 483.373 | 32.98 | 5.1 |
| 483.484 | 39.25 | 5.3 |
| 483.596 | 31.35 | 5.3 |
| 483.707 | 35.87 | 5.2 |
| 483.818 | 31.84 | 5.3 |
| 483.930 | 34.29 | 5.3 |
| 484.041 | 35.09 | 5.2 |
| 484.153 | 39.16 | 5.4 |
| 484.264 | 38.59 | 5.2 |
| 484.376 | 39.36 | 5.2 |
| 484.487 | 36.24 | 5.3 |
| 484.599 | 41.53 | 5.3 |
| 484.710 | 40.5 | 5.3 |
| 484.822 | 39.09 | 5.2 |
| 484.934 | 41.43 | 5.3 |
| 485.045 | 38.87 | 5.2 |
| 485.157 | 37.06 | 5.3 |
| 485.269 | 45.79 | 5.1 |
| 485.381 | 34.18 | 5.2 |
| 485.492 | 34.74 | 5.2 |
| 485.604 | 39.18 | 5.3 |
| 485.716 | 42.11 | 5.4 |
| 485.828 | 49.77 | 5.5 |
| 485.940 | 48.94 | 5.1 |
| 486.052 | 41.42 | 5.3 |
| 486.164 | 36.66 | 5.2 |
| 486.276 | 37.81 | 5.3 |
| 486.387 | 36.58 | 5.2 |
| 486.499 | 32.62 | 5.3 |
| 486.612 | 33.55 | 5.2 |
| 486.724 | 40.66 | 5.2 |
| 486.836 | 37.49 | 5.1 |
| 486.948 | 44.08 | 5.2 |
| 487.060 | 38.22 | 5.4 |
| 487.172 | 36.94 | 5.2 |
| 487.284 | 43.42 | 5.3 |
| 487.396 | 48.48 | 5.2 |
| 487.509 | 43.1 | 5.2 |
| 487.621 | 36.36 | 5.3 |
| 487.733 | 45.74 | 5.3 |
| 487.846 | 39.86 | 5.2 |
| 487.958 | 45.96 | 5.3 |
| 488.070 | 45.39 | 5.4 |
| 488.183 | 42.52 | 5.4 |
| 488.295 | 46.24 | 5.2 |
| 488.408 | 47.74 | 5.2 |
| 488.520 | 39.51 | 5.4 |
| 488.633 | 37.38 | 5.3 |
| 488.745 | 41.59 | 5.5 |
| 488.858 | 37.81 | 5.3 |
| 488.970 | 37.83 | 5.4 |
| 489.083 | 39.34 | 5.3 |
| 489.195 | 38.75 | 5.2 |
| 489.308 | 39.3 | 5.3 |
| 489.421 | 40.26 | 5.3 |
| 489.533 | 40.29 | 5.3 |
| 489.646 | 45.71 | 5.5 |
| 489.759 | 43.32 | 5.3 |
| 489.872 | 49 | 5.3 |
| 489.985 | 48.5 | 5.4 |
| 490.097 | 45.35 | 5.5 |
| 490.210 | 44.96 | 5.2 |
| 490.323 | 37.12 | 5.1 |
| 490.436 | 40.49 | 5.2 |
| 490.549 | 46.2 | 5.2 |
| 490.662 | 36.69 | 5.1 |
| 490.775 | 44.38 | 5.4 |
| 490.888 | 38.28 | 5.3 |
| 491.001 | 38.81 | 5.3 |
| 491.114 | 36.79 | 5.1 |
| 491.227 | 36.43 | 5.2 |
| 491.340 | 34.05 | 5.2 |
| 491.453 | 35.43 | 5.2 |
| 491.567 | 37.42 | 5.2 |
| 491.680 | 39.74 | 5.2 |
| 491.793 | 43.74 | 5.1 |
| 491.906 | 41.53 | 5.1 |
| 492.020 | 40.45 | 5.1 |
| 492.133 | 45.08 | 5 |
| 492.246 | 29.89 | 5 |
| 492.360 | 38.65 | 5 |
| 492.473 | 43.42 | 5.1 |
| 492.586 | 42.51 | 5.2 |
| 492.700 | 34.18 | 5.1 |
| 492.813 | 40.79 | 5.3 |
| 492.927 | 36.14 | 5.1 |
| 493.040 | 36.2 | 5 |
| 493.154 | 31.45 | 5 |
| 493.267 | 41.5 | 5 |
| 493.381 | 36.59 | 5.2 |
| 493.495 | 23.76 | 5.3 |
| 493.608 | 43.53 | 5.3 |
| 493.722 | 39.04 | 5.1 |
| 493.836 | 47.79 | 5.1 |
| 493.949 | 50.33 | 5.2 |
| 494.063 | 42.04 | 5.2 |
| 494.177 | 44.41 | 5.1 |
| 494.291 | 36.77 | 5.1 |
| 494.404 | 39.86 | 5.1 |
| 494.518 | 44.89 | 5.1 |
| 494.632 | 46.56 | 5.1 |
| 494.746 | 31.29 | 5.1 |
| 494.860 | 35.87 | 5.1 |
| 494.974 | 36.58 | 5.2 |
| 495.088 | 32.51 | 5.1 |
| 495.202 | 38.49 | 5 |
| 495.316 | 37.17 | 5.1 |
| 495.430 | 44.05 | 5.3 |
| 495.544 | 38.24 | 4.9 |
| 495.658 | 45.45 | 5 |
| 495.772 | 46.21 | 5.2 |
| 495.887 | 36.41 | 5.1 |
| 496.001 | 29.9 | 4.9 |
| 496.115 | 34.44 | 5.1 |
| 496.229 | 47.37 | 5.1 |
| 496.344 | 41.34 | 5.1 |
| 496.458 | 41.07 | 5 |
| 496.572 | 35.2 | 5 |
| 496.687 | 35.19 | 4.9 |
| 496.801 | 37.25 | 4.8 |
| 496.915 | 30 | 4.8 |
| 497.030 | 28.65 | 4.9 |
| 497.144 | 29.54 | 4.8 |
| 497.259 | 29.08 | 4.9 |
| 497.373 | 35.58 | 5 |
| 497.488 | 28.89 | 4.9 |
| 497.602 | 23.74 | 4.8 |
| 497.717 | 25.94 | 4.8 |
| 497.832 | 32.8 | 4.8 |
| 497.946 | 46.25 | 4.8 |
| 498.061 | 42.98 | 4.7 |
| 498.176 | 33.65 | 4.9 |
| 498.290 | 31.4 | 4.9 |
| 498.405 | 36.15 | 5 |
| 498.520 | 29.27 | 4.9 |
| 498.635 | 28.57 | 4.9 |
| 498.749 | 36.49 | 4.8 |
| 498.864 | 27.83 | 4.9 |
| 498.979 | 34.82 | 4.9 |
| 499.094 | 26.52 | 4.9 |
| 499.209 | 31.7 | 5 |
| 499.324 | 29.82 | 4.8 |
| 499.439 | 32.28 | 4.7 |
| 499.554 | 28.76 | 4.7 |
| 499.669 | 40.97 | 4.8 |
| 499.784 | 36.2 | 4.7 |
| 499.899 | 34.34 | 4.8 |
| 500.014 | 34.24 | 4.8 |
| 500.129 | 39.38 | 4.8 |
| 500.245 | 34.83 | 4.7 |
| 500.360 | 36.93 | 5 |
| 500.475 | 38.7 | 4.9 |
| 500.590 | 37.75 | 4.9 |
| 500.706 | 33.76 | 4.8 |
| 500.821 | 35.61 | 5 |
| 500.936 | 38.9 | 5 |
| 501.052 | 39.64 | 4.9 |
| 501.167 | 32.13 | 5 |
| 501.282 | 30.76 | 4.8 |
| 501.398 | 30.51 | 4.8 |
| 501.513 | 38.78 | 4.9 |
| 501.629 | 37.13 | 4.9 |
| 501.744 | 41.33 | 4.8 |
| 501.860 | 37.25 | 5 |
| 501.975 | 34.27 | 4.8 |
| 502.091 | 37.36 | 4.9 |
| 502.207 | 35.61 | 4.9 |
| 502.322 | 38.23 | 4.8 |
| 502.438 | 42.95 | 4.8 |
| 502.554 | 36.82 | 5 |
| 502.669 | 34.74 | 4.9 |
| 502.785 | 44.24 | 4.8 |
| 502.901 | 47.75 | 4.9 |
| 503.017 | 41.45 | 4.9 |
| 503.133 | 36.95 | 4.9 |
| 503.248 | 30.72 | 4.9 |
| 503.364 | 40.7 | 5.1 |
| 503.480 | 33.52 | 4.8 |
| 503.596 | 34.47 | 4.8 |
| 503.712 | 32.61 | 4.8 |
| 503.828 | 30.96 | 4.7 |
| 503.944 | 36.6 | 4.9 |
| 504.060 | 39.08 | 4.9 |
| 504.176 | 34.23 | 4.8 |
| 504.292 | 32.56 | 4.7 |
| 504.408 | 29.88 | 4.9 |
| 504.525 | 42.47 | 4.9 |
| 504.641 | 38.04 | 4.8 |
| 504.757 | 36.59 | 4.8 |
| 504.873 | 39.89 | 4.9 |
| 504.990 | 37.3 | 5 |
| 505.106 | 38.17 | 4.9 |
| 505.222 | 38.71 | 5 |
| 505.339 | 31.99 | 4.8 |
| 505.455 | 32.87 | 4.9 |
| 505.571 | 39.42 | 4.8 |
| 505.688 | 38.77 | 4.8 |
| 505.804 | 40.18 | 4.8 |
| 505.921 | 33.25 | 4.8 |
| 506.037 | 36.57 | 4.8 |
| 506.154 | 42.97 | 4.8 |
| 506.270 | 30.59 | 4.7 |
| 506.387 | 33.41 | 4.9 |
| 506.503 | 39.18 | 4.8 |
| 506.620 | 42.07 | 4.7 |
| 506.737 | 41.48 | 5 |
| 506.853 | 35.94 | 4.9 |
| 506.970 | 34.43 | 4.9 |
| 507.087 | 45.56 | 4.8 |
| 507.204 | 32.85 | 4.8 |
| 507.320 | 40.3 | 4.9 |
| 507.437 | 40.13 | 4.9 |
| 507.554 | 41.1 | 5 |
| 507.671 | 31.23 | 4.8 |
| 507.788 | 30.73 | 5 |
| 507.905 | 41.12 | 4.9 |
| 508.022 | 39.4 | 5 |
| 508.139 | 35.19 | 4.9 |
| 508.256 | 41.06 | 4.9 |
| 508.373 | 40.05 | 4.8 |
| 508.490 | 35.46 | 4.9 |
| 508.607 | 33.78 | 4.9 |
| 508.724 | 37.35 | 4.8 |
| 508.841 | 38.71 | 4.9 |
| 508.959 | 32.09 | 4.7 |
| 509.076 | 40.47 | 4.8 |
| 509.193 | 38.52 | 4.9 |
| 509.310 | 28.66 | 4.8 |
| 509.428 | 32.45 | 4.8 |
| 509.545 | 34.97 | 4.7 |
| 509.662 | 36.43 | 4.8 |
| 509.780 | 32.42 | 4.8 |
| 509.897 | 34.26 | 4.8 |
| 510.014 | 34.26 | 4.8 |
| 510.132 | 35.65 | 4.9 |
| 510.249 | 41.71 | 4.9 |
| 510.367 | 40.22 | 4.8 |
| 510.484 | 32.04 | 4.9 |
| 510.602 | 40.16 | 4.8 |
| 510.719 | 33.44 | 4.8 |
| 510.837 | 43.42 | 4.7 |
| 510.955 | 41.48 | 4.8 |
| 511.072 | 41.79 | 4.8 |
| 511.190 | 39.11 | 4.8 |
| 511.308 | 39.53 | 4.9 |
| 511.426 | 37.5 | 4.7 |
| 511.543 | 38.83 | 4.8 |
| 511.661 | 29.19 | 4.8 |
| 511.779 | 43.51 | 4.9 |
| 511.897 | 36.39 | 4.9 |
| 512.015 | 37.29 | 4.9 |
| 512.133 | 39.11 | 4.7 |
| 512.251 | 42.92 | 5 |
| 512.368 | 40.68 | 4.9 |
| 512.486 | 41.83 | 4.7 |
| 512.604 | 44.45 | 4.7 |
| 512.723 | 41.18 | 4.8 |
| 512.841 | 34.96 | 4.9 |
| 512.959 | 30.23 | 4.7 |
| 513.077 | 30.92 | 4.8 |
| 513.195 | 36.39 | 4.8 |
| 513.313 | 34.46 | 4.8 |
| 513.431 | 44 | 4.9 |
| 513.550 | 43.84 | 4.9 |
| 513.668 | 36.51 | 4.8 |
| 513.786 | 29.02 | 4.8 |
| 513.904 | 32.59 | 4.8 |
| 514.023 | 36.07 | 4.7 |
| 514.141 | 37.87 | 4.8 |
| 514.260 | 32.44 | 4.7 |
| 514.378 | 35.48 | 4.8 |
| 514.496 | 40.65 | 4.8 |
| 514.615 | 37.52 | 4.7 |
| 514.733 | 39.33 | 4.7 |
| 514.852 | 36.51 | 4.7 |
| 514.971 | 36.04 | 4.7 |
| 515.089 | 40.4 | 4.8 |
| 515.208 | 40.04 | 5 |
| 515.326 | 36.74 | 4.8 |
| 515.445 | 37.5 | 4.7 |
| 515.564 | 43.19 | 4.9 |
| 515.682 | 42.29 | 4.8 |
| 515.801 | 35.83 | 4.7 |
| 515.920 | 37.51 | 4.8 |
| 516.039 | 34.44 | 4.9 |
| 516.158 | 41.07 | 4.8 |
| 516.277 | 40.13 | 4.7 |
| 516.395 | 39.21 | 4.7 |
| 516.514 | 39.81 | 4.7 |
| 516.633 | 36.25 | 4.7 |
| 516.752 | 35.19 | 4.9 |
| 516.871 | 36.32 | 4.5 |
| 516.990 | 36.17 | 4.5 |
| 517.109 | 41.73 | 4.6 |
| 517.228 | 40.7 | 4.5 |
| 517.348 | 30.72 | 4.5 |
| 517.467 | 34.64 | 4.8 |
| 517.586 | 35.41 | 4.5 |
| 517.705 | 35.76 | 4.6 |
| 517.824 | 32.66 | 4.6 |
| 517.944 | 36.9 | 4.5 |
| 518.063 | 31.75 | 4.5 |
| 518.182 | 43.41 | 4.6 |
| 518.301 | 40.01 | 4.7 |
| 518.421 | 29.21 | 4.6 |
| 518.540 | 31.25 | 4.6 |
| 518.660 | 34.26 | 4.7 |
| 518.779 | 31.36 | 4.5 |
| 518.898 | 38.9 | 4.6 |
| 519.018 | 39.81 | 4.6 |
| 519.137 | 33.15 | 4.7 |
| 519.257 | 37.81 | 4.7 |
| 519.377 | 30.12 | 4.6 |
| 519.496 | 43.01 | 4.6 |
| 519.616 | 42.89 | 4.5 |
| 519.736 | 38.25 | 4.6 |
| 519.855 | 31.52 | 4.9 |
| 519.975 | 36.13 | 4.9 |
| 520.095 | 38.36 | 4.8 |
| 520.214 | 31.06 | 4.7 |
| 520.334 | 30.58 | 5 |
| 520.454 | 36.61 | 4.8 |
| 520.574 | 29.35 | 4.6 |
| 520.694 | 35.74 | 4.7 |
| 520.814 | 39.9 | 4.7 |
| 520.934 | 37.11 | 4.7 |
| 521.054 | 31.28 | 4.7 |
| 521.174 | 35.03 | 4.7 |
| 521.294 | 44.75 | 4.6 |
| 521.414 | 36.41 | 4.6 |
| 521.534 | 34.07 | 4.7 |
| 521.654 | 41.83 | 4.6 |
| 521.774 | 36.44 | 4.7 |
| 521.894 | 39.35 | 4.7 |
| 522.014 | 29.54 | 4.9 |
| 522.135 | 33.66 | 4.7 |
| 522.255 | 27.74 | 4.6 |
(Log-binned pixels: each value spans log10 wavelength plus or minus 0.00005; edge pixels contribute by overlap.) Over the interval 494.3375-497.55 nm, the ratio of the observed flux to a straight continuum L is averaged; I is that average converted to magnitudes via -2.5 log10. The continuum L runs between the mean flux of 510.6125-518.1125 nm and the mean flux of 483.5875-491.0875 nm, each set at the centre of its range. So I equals 0.07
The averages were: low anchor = 40.5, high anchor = 37.6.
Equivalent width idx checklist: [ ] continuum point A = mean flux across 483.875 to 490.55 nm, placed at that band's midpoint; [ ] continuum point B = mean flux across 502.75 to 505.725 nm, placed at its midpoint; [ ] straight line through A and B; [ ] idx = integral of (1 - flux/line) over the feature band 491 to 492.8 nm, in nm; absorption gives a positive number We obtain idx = 0.05 nm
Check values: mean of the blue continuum 40.8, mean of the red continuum 36.8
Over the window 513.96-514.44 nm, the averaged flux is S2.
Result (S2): 35.5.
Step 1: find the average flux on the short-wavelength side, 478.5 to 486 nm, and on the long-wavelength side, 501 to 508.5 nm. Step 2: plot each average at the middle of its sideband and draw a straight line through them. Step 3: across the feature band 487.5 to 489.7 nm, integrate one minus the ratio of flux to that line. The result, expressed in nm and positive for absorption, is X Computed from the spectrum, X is -0.30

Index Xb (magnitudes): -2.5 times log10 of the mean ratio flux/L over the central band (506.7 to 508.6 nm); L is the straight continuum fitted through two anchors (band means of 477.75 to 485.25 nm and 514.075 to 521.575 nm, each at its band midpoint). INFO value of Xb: -0.04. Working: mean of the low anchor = 35.4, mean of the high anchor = 36.7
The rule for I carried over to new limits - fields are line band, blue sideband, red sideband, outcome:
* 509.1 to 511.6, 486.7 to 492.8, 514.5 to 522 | 0.03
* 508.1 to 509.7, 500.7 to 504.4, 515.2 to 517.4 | 0.04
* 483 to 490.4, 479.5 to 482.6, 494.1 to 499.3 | -0.18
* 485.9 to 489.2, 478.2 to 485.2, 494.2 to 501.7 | -0.15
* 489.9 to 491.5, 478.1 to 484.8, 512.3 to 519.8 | -0.13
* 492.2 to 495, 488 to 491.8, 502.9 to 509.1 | 0.03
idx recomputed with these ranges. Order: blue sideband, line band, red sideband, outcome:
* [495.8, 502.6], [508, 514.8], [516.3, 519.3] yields -0.29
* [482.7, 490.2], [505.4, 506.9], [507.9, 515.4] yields 0.02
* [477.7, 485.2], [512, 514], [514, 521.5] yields -0.06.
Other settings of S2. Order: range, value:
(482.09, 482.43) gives 27.5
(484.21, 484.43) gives 38.9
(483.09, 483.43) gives 37.4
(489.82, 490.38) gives 45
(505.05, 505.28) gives 38.5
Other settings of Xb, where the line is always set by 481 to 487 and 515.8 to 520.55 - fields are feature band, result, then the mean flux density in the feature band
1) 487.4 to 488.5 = -0.23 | 43.7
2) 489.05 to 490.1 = -0.21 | 43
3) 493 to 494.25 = -0.12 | 39.7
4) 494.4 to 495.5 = -0.09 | 38.7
